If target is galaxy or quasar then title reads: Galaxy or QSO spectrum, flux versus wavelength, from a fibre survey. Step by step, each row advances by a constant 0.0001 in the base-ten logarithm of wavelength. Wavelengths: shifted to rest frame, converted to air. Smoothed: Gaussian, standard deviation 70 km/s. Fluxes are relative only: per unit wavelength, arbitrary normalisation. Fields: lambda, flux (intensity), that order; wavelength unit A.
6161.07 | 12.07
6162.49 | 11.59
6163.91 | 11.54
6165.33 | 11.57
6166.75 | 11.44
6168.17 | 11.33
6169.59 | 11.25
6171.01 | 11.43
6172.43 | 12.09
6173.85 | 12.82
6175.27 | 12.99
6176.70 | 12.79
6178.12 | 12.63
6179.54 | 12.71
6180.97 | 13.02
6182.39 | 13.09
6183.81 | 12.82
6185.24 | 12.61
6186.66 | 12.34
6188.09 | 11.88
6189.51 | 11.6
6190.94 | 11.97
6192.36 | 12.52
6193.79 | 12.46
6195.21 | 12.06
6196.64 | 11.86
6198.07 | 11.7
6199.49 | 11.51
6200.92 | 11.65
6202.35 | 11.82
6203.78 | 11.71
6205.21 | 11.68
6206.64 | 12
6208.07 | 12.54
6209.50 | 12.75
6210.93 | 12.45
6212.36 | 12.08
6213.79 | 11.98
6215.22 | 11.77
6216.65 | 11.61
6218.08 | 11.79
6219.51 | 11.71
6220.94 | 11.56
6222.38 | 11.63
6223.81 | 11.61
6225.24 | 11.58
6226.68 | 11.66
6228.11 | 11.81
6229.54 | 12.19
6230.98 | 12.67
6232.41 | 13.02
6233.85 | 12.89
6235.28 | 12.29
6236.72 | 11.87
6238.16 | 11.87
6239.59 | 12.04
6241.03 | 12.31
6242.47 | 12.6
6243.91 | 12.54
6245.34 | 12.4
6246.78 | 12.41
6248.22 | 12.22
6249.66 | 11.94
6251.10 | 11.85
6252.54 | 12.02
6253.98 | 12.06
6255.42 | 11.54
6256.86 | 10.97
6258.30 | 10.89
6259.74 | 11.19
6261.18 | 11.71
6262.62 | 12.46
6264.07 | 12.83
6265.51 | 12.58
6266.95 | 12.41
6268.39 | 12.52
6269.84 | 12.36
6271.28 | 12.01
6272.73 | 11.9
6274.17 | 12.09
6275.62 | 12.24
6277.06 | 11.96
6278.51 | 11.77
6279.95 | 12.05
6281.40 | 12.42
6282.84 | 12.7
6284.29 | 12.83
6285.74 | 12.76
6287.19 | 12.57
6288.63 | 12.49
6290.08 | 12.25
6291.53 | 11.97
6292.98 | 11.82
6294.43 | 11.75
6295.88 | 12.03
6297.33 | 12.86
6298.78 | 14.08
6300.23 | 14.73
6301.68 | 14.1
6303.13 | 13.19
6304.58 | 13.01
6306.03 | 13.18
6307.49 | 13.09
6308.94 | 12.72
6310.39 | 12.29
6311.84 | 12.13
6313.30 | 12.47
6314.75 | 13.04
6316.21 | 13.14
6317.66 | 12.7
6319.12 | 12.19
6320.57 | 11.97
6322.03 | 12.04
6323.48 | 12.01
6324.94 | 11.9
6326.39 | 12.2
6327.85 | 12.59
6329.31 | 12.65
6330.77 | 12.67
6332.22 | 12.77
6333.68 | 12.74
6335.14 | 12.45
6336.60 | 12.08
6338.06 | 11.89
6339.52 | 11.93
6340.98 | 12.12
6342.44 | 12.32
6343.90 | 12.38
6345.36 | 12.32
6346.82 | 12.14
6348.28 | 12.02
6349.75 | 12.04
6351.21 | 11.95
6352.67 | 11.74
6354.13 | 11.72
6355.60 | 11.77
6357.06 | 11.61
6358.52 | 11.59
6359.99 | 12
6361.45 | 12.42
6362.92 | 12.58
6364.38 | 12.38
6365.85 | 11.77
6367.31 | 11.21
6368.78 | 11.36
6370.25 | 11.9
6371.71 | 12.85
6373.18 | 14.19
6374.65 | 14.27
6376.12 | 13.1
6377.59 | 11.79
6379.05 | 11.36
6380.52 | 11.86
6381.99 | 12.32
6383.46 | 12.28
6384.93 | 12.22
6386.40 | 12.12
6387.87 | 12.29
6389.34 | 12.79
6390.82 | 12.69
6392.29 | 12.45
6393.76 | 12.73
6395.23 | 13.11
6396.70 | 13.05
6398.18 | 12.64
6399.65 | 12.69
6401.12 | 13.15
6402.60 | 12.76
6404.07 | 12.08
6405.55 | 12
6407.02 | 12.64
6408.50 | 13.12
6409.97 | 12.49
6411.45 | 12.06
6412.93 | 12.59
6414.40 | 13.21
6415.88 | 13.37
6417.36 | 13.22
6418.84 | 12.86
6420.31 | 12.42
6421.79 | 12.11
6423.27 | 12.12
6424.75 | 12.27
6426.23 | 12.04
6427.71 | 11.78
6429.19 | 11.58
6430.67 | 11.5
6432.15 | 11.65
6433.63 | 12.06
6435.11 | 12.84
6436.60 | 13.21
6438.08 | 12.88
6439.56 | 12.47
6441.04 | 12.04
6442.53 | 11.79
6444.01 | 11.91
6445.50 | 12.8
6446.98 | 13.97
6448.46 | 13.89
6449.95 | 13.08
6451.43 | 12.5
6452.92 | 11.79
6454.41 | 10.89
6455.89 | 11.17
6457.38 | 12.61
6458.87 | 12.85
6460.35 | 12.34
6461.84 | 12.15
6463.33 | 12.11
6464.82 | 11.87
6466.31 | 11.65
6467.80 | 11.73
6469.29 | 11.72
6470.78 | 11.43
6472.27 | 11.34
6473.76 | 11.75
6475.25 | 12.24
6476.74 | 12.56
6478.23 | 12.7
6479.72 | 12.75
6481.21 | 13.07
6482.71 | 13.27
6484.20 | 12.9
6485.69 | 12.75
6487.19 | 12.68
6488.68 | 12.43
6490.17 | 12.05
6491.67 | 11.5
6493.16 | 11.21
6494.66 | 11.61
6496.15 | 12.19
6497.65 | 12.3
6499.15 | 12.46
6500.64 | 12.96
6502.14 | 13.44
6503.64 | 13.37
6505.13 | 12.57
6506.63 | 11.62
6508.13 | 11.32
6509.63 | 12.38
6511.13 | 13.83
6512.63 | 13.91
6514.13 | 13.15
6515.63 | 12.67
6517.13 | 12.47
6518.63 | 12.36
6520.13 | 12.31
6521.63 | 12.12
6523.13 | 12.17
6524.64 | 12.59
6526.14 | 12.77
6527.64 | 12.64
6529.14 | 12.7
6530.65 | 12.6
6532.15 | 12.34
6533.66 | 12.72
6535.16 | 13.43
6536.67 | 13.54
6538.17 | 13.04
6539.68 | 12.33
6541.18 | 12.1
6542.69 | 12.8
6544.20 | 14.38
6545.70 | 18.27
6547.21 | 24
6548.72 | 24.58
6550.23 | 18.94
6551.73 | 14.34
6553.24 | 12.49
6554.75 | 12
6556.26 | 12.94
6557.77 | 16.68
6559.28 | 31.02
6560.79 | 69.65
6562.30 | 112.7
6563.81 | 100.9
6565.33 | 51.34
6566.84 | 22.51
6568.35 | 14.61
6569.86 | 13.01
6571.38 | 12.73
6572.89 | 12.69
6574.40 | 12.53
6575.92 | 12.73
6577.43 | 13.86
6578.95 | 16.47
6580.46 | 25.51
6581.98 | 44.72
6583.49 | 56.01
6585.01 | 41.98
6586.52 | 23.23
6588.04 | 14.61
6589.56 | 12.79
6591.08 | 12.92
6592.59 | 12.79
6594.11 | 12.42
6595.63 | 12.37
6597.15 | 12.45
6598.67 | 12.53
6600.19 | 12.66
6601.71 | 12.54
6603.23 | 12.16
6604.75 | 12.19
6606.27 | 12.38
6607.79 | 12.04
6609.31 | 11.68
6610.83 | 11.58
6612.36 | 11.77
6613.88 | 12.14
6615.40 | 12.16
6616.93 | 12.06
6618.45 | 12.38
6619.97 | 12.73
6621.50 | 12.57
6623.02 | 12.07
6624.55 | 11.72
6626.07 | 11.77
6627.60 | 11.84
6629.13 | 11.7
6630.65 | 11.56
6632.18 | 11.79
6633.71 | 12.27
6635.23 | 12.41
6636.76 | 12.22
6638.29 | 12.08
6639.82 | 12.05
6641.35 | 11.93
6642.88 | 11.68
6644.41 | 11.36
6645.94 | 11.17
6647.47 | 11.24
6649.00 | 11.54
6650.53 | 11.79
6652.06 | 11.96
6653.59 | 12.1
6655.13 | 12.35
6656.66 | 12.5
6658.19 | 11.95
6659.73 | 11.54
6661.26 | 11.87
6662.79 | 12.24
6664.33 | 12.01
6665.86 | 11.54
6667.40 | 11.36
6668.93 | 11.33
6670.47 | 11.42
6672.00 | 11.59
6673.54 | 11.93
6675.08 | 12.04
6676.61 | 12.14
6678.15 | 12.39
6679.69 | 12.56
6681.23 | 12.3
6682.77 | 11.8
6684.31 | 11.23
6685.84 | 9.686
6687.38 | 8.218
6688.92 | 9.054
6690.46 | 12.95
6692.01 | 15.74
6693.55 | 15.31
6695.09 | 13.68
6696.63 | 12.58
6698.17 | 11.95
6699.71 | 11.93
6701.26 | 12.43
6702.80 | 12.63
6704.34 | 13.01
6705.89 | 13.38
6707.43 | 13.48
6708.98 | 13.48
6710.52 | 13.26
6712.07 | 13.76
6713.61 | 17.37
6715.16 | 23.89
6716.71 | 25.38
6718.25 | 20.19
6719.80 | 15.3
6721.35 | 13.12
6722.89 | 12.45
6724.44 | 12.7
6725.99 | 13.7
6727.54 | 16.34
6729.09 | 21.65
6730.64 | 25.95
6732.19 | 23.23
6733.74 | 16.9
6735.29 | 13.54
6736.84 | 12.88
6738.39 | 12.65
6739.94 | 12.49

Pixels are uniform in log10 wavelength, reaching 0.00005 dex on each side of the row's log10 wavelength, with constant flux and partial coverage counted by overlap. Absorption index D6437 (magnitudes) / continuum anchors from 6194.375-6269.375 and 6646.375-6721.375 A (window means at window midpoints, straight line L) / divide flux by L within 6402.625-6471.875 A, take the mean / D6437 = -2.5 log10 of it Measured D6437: 0.01 mag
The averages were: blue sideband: 12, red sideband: 13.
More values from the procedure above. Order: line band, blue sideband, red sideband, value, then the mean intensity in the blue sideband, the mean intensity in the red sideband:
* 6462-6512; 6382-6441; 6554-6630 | 0.30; 12.5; 21.5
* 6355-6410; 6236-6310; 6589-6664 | -0.01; 12.4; 12.1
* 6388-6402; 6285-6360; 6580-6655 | 0.02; 12.4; 14.7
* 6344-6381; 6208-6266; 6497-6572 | 0.25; 12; 19.9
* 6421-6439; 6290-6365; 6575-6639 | 0.12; 12.4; 15.5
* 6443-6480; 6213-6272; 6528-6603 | 0.49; 12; 22.6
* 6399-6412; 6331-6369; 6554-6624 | 0.15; 12.1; 22.3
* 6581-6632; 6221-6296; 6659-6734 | -0.17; 12.1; 14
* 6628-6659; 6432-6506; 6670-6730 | 0.14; 12.4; 13.8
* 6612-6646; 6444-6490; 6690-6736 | 0.21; 12.4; 15.7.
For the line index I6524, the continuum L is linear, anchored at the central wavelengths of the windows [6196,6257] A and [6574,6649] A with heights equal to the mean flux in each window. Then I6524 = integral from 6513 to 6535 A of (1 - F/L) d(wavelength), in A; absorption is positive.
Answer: 2.6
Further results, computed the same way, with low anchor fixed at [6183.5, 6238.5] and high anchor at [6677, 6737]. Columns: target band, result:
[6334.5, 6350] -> 0.7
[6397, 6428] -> 1.2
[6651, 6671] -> 3.5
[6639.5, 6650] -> 2.0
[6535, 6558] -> -2.6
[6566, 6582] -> -3.8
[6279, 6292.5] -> 0.0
